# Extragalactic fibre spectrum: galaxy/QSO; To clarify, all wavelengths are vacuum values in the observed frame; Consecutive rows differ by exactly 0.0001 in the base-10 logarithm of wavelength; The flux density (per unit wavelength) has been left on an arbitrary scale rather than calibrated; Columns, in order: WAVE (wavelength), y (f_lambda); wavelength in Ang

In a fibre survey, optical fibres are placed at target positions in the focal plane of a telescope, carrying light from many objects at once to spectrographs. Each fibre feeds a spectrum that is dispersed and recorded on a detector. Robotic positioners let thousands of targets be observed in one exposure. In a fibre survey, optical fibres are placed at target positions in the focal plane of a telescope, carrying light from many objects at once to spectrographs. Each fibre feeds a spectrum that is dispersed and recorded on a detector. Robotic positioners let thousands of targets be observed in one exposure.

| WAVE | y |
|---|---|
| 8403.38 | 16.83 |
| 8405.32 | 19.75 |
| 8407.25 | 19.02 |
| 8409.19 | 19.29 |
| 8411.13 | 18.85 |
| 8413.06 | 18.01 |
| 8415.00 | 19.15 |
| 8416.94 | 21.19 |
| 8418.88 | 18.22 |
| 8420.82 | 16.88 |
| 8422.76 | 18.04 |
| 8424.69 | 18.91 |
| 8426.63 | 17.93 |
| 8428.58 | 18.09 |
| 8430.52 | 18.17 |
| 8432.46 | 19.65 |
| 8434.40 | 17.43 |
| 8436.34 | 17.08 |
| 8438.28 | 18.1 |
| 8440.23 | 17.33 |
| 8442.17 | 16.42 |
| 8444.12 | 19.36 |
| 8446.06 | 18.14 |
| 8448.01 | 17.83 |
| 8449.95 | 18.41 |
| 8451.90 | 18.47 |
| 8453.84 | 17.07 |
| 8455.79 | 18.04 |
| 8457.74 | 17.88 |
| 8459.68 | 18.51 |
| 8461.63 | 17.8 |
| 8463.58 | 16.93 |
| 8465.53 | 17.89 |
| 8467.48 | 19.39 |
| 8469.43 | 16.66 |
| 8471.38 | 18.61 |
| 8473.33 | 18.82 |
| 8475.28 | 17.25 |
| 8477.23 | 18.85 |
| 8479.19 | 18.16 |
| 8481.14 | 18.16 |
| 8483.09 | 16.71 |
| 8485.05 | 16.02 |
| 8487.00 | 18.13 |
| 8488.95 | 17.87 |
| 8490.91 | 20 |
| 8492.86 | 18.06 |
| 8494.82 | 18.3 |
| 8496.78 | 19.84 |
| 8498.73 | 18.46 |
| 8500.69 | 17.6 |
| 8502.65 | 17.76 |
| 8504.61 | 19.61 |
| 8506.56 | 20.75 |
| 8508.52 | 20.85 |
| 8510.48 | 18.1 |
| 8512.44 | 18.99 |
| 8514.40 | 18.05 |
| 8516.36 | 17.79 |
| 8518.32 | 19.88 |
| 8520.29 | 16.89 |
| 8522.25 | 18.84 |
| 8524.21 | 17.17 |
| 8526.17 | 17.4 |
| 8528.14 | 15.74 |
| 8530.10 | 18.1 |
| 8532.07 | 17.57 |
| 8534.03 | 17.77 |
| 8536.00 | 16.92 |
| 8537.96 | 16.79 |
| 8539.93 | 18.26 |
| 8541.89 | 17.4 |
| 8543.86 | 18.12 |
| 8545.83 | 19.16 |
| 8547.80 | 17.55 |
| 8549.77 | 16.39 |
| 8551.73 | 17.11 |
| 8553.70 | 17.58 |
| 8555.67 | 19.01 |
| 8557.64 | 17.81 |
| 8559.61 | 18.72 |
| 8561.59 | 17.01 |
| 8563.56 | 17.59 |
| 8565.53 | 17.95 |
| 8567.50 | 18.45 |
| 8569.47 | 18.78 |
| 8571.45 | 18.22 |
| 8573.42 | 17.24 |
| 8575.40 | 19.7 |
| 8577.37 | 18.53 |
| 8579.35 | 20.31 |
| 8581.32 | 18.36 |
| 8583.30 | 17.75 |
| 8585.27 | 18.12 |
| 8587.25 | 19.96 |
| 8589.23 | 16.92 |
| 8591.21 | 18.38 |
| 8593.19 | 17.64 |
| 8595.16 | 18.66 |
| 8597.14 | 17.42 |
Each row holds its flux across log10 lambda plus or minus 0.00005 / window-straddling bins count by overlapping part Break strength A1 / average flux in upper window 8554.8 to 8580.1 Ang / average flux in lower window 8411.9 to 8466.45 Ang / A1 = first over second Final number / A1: 1.02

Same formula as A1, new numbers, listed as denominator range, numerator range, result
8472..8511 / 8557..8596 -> 0.99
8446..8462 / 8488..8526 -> 1.03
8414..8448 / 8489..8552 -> 1.00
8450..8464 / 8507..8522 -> 1.05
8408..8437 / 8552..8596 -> 0.99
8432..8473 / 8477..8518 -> 1.03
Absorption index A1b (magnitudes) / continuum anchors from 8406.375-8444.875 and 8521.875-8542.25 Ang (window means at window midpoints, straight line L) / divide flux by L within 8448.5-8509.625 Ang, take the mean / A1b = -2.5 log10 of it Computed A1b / -0.025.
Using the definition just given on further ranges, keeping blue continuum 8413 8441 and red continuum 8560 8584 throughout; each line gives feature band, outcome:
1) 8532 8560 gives 0.04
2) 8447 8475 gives 0.02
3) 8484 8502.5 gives 0.01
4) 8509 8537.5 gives 0.03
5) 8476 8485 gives 0.03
